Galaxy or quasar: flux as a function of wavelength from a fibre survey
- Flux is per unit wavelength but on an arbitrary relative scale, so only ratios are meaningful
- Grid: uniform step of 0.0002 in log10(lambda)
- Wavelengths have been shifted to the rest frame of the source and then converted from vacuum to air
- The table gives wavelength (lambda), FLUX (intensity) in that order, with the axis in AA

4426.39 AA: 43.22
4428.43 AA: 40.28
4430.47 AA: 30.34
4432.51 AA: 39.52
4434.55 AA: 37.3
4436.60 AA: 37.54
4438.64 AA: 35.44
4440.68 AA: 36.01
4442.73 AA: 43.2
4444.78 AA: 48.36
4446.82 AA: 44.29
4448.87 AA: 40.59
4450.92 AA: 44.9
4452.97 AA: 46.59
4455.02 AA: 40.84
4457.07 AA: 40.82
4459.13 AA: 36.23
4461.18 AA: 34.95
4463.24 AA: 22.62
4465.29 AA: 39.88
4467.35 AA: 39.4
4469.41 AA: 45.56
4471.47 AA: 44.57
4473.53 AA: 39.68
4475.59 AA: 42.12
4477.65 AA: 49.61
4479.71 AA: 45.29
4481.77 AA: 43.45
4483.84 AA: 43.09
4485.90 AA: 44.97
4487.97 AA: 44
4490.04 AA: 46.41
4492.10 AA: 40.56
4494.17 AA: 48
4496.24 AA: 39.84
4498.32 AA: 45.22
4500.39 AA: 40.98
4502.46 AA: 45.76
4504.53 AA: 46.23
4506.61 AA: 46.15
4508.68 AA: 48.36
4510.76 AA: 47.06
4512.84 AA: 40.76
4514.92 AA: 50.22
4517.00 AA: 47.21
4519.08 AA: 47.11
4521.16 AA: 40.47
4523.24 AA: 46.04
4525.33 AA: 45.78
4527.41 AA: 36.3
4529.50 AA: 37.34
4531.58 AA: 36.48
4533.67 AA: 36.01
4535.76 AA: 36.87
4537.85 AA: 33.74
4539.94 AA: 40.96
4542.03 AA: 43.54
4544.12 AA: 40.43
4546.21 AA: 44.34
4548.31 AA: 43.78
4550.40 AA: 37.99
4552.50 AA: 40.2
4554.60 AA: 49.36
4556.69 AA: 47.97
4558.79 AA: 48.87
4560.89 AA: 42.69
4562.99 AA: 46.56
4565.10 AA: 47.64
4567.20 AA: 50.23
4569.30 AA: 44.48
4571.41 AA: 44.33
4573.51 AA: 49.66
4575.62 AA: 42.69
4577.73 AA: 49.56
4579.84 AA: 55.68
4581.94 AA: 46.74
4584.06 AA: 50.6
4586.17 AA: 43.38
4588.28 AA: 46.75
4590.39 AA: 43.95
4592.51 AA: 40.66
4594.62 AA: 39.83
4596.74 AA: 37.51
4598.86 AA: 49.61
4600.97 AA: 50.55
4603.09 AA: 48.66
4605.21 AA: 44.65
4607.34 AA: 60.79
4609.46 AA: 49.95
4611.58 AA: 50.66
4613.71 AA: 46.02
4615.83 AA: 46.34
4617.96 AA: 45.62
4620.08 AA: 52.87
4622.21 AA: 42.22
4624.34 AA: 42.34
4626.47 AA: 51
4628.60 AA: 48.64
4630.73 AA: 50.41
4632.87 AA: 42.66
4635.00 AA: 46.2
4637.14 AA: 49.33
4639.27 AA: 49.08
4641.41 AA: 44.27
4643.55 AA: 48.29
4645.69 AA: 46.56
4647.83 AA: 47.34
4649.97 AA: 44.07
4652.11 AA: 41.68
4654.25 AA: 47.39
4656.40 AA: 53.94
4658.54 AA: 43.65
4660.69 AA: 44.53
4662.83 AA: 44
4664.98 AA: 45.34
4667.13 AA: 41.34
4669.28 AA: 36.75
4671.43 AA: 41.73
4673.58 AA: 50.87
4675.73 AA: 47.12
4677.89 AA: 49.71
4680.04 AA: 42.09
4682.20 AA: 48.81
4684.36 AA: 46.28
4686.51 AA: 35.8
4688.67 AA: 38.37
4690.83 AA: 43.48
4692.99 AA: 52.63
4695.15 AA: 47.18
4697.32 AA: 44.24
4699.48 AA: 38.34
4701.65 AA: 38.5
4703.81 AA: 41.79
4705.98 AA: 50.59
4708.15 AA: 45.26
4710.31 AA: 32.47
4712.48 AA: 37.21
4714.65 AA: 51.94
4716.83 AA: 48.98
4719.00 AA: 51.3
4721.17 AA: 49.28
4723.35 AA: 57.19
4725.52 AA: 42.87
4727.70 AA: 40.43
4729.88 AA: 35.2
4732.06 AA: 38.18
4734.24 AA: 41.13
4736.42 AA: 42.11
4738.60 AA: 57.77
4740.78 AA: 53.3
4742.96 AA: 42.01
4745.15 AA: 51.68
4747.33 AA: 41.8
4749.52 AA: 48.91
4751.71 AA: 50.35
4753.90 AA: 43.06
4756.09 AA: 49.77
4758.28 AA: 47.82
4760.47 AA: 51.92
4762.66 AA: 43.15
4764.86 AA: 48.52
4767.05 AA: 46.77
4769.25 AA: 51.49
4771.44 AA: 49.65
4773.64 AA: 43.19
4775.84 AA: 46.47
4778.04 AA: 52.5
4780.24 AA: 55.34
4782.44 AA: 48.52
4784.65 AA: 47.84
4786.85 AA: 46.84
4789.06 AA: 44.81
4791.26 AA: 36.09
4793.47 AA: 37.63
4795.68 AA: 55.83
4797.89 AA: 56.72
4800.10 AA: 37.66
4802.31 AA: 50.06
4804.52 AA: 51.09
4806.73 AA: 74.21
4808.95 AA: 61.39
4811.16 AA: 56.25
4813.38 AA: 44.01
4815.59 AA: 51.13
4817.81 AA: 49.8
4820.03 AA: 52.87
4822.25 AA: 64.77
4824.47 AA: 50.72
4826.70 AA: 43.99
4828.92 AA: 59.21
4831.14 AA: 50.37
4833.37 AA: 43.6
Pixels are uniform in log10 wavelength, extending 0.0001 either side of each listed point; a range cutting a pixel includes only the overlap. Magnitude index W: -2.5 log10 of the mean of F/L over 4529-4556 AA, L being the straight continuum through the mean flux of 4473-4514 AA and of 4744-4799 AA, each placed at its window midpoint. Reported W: 0.12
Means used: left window 44.5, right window 47.9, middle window 40.3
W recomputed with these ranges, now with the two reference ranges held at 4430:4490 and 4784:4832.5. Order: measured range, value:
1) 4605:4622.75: -0.09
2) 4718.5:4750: 0.06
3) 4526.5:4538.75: 0.19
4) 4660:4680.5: 0.06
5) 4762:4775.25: 0.06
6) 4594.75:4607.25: -0.04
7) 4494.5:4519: -0.08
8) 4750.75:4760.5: 0.03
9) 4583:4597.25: 0.03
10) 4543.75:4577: -0.03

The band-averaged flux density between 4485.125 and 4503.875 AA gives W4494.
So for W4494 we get 44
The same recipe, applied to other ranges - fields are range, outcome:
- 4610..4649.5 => 47.2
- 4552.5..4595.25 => 46.5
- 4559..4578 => 46.4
